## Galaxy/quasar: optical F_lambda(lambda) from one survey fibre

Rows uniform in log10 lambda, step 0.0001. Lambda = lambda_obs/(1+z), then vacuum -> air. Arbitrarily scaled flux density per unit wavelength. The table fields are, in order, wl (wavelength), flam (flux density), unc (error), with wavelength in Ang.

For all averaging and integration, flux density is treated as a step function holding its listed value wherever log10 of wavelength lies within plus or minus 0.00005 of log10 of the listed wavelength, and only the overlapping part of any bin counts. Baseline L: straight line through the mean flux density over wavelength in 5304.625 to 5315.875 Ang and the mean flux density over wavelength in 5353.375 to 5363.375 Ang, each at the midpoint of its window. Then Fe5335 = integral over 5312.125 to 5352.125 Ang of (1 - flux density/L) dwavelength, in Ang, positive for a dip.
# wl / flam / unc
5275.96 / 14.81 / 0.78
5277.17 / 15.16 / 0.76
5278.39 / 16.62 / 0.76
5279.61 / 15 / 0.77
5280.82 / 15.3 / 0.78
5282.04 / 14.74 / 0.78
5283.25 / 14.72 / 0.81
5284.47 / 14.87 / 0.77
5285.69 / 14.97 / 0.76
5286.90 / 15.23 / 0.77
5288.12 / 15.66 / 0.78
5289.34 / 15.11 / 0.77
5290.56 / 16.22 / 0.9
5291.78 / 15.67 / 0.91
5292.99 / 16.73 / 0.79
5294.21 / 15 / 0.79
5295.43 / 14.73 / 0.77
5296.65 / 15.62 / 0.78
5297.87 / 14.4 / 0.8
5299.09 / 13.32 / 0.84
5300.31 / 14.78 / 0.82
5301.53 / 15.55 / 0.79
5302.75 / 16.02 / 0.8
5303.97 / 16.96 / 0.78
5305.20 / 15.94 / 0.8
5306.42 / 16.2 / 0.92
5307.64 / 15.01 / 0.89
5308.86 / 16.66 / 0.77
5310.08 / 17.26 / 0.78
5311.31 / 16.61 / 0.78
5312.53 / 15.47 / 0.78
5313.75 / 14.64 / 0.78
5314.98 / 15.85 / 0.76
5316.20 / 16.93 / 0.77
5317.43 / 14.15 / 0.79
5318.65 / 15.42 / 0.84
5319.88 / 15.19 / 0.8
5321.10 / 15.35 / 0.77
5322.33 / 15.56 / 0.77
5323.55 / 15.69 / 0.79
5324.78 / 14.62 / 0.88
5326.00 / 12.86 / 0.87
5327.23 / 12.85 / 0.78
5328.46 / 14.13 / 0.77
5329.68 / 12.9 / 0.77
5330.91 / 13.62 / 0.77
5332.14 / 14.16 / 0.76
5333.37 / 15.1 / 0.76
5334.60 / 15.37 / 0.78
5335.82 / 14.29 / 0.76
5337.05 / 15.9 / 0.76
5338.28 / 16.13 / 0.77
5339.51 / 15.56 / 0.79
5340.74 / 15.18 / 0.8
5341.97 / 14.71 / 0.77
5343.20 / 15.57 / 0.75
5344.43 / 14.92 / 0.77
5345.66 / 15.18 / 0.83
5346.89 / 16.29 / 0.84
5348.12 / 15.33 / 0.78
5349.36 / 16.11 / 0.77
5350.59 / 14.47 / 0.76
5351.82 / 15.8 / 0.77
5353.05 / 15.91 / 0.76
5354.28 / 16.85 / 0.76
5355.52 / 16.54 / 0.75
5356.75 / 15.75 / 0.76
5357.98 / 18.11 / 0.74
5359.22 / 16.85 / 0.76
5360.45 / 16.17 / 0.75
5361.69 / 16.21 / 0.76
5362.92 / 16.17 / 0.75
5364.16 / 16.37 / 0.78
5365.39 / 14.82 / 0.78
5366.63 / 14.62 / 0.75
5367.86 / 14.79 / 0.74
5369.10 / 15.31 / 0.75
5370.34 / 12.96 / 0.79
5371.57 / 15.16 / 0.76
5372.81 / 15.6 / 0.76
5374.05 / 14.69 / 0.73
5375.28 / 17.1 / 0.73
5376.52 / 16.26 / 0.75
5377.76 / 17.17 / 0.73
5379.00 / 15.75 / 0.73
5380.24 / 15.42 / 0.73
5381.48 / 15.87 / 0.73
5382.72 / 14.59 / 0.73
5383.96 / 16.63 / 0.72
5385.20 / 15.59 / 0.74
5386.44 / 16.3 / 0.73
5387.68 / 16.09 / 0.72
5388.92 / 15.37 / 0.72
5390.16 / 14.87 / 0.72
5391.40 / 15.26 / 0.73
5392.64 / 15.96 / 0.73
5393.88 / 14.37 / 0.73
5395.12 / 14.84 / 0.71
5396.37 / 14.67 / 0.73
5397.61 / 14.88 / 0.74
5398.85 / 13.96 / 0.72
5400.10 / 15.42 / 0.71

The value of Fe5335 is 3.1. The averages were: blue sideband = 16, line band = 15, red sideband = 16.6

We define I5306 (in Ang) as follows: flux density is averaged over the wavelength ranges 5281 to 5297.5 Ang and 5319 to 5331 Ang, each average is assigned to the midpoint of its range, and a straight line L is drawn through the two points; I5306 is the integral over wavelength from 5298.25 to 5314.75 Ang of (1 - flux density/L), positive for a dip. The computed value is -1.0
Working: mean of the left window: 15.3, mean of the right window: 14.3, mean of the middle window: 15.7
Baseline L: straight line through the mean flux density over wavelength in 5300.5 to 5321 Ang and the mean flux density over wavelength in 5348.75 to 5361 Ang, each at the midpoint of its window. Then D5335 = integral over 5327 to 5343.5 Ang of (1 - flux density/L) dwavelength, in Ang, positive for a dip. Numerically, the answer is 1.4 Ang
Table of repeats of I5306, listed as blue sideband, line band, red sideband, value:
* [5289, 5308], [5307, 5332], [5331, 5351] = 0.5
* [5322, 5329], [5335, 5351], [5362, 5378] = -0.7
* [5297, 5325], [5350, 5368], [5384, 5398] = -0.7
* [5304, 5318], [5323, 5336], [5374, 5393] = 1.4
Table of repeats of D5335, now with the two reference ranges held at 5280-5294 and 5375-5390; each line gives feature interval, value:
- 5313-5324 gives 0.1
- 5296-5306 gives 0.1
